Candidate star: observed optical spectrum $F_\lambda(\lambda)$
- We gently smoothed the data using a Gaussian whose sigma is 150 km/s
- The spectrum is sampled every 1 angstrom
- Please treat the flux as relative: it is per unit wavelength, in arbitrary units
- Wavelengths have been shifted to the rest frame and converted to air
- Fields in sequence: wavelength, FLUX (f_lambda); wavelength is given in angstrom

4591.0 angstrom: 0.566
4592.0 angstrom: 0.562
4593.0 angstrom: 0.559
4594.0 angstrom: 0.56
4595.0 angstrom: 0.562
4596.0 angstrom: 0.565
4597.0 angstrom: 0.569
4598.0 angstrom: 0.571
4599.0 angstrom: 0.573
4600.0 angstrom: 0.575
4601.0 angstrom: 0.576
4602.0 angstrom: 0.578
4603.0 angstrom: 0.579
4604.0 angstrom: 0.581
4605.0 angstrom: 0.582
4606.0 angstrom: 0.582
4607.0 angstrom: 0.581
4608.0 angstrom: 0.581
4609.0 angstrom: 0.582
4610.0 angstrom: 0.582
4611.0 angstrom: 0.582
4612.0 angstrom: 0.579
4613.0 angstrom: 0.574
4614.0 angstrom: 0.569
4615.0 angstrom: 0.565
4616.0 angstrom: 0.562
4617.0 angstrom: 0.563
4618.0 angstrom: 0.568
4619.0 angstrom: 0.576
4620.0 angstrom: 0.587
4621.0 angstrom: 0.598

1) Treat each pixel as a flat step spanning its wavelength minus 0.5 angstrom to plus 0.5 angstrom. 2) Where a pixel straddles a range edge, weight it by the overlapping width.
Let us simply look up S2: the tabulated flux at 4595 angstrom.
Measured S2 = 0.562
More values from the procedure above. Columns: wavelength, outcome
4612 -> 0.579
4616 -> 0.562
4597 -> 0.569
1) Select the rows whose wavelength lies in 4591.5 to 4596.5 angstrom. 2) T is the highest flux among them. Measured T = 0.565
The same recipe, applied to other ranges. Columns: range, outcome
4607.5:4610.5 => 0.582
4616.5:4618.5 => 0.568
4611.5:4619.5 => 0.579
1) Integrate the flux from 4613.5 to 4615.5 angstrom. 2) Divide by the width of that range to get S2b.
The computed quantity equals 0.567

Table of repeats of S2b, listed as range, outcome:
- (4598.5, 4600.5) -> 0.574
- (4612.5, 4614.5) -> 0.571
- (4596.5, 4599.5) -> 0.571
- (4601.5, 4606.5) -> 0.58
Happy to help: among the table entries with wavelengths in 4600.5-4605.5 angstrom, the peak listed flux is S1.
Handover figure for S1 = 0.582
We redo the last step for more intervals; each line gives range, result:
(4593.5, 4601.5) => 0.576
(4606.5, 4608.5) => 0.581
